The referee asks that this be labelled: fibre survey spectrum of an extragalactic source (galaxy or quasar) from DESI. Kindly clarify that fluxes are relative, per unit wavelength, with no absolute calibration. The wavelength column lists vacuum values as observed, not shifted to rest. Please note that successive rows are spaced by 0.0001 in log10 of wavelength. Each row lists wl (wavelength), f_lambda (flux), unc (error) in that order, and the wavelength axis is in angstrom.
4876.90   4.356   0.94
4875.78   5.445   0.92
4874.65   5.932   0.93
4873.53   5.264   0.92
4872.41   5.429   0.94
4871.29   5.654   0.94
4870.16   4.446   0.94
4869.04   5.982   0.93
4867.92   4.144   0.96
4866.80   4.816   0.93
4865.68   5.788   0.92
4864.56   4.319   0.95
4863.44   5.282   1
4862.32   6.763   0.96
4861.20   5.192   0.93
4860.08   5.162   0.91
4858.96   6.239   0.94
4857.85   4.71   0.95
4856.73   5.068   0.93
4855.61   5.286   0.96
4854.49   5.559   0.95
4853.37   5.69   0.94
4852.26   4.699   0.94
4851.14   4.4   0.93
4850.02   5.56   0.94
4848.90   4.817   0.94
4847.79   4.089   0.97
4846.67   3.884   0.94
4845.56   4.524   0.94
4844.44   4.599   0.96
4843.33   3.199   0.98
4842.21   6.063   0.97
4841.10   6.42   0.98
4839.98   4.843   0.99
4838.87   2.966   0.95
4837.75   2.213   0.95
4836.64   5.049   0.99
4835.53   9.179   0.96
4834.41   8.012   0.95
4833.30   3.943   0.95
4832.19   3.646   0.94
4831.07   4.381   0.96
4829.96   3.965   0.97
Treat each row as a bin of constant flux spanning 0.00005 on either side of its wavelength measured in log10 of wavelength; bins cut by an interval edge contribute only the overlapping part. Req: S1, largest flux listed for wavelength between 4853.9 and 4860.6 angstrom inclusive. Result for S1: 6.239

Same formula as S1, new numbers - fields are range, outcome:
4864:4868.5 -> 5.788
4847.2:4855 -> 5.69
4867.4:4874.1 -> 5.982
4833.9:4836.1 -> 9.179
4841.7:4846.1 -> 6.063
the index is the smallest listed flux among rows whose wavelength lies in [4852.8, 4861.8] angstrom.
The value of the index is 4.71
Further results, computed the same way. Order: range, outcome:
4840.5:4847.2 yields 3.199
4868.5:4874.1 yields 4.446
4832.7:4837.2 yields 3.943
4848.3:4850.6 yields 4.817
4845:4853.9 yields 3.884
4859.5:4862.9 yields 5.162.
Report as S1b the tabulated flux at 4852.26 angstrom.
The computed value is 4.699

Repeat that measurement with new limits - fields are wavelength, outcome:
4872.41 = 5.429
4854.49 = 5.559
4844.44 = 4.599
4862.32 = 6.763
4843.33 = 3.199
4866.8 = 4.816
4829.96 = 3.965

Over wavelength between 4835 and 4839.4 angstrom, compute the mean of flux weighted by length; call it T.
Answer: 4.84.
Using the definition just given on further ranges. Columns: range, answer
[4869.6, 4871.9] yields 5.05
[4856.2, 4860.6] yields 5.3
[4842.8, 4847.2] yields 4.06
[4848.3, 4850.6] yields 5.16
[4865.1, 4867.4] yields 5.28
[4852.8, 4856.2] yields 5.51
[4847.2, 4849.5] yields 4.46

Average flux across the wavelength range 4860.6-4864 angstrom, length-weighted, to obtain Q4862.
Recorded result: 5.74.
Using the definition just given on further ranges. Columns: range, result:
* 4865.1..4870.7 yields 5.04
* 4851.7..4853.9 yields 5.2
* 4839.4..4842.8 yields 5.73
